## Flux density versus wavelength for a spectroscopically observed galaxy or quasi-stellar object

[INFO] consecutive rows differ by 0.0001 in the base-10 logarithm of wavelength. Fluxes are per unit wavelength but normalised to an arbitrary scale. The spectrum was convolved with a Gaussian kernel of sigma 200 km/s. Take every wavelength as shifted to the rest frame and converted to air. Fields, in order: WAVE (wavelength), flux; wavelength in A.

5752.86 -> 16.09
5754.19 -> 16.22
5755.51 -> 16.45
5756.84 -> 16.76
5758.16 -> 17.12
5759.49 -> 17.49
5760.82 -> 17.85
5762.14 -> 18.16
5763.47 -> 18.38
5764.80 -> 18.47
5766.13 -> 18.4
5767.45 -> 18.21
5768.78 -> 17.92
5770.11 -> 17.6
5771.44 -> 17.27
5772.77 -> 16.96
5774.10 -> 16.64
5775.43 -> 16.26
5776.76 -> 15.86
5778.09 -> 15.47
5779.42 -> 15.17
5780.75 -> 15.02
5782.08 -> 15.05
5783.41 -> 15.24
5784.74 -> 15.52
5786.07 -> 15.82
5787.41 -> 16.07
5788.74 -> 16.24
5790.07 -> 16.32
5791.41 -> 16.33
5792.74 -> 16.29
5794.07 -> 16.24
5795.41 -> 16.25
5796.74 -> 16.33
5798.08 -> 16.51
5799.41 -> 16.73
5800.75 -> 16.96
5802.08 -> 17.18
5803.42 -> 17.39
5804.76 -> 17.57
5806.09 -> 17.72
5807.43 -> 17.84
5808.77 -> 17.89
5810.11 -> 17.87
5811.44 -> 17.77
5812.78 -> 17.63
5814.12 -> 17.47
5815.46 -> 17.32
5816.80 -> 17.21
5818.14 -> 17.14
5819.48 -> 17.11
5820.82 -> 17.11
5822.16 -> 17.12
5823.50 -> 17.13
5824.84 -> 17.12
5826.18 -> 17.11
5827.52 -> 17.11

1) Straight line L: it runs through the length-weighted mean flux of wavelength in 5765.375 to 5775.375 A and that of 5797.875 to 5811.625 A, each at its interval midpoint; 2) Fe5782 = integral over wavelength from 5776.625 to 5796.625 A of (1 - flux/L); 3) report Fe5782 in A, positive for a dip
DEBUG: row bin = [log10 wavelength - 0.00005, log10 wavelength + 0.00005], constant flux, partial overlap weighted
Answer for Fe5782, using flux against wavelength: 1.90 A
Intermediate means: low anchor 17.5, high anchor 17.4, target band 15.8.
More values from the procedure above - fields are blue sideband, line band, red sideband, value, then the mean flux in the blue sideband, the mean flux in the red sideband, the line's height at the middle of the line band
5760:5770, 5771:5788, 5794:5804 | 1.64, 18.2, 16.7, 17.5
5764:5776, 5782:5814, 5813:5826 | 1.11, 17.5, 17.2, 17.3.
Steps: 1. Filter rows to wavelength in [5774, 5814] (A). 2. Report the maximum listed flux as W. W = 17.89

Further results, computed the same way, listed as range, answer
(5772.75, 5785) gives 16.96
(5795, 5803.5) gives 17.39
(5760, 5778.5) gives 18.47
